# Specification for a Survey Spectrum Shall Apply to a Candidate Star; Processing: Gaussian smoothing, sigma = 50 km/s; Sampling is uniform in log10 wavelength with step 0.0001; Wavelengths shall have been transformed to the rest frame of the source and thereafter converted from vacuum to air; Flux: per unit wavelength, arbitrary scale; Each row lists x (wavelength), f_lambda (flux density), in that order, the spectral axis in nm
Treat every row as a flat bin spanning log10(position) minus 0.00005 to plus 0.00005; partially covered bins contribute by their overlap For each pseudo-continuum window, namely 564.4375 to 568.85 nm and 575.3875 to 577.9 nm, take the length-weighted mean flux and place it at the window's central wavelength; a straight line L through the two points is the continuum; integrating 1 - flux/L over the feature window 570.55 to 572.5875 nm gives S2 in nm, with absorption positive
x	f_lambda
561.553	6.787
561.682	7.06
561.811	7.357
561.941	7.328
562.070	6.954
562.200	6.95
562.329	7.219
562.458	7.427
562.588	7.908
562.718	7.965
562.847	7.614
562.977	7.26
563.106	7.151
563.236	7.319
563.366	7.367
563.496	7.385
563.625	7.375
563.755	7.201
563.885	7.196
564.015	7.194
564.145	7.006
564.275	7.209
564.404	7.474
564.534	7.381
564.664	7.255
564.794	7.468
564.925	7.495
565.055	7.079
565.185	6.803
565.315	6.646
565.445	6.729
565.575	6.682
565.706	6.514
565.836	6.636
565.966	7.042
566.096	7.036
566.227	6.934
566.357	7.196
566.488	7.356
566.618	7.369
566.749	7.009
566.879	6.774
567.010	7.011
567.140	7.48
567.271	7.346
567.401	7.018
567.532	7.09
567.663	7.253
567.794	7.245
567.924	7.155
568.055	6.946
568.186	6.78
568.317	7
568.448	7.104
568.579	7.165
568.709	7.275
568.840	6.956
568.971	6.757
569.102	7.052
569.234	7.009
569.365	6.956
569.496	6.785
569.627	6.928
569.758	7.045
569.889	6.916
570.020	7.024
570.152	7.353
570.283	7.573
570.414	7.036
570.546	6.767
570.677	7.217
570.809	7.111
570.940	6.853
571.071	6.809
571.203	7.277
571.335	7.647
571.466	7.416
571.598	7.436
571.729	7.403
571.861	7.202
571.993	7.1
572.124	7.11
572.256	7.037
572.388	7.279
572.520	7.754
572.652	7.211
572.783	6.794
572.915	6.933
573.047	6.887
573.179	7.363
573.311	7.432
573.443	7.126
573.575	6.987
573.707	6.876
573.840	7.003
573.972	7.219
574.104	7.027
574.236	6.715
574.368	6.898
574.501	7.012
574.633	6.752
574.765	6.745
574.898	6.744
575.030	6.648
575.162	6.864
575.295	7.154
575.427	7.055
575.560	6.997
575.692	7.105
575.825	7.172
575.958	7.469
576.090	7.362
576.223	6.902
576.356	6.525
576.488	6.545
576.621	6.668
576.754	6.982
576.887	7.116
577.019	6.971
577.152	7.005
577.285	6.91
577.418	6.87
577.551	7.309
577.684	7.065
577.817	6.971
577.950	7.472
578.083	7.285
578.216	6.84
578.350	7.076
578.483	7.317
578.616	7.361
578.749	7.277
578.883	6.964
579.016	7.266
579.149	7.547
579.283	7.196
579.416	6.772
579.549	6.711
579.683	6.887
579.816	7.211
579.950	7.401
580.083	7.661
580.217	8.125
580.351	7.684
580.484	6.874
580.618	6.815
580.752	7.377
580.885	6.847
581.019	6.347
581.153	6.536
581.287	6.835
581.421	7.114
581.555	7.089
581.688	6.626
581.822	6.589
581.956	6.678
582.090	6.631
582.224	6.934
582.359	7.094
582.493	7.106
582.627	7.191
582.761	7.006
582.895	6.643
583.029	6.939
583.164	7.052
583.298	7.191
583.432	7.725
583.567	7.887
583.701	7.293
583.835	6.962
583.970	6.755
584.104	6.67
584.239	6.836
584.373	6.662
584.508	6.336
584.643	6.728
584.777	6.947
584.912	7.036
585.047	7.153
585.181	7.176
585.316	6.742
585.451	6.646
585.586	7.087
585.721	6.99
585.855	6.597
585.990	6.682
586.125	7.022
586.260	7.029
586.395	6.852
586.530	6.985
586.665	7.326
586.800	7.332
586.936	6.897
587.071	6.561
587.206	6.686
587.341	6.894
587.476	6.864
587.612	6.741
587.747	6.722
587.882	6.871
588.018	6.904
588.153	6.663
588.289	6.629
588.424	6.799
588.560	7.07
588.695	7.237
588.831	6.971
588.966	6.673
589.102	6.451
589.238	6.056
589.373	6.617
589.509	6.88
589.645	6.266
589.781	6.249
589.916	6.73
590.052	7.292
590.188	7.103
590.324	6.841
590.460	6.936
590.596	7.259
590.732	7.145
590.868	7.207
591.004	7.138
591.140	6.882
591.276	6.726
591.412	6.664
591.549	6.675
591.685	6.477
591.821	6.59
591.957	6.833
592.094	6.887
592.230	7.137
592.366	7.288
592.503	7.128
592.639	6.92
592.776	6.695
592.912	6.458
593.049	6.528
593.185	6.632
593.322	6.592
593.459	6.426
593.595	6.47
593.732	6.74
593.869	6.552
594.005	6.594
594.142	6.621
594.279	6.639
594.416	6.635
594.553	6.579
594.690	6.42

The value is -0.056 nm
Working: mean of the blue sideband 7.07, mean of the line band 7.23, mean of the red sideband 7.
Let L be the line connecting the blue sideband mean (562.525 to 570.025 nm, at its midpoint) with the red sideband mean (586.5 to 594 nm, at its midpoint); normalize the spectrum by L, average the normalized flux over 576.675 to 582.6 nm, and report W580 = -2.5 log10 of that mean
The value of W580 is -0.018 mag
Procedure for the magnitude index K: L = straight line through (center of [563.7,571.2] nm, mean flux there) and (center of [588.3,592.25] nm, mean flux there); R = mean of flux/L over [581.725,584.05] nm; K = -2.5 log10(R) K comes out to -0.021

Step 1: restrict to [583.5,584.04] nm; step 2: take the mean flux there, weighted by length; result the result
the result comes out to 7.23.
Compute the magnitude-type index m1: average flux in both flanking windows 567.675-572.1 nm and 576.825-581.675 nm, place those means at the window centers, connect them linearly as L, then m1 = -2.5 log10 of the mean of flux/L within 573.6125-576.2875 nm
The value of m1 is 0.019 mag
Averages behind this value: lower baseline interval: 7.1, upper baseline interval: 7.11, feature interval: 6.98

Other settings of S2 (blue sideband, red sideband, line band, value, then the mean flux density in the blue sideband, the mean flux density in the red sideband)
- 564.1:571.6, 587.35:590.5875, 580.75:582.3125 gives 0.023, 7.08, 6.77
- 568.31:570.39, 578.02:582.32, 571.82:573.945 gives -0.022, 7.06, 7.06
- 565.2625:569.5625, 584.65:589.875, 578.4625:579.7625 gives -0.042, 7.01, 6.82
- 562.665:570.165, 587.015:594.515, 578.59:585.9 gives -0.132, 7.11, 6.77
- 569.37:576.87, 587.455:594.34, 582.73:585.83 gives -0.041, 7.06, 6.77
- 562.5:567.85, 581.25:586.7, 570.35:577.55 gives 0.024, 7.18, 6.95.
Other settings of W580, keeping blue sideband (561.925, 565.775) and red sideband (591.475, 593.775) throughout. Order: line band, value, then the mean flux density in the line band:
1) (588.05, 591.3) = -0.01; 6.83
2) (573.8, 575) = 0.02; 6.89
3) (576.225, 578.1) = 0.00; 6.97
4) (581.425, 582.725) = 0.00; 6.9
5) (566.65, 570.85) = 0.01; 7.07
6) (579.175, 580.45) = -0.05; 7.29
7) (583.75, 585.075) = 0.01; 6.8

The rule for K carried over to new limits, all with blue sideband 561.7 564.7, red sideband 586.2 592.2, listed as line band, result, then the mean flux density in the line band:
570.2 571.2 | 0.017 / 7.07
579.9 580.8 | -0.063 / 7.42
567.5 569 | 0.024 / 7.07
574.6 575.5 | 0.038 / 6.86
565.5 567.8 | 0.032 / 7.05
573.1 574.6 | 0.011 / 7.05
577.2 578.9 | -0.014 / 7.13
